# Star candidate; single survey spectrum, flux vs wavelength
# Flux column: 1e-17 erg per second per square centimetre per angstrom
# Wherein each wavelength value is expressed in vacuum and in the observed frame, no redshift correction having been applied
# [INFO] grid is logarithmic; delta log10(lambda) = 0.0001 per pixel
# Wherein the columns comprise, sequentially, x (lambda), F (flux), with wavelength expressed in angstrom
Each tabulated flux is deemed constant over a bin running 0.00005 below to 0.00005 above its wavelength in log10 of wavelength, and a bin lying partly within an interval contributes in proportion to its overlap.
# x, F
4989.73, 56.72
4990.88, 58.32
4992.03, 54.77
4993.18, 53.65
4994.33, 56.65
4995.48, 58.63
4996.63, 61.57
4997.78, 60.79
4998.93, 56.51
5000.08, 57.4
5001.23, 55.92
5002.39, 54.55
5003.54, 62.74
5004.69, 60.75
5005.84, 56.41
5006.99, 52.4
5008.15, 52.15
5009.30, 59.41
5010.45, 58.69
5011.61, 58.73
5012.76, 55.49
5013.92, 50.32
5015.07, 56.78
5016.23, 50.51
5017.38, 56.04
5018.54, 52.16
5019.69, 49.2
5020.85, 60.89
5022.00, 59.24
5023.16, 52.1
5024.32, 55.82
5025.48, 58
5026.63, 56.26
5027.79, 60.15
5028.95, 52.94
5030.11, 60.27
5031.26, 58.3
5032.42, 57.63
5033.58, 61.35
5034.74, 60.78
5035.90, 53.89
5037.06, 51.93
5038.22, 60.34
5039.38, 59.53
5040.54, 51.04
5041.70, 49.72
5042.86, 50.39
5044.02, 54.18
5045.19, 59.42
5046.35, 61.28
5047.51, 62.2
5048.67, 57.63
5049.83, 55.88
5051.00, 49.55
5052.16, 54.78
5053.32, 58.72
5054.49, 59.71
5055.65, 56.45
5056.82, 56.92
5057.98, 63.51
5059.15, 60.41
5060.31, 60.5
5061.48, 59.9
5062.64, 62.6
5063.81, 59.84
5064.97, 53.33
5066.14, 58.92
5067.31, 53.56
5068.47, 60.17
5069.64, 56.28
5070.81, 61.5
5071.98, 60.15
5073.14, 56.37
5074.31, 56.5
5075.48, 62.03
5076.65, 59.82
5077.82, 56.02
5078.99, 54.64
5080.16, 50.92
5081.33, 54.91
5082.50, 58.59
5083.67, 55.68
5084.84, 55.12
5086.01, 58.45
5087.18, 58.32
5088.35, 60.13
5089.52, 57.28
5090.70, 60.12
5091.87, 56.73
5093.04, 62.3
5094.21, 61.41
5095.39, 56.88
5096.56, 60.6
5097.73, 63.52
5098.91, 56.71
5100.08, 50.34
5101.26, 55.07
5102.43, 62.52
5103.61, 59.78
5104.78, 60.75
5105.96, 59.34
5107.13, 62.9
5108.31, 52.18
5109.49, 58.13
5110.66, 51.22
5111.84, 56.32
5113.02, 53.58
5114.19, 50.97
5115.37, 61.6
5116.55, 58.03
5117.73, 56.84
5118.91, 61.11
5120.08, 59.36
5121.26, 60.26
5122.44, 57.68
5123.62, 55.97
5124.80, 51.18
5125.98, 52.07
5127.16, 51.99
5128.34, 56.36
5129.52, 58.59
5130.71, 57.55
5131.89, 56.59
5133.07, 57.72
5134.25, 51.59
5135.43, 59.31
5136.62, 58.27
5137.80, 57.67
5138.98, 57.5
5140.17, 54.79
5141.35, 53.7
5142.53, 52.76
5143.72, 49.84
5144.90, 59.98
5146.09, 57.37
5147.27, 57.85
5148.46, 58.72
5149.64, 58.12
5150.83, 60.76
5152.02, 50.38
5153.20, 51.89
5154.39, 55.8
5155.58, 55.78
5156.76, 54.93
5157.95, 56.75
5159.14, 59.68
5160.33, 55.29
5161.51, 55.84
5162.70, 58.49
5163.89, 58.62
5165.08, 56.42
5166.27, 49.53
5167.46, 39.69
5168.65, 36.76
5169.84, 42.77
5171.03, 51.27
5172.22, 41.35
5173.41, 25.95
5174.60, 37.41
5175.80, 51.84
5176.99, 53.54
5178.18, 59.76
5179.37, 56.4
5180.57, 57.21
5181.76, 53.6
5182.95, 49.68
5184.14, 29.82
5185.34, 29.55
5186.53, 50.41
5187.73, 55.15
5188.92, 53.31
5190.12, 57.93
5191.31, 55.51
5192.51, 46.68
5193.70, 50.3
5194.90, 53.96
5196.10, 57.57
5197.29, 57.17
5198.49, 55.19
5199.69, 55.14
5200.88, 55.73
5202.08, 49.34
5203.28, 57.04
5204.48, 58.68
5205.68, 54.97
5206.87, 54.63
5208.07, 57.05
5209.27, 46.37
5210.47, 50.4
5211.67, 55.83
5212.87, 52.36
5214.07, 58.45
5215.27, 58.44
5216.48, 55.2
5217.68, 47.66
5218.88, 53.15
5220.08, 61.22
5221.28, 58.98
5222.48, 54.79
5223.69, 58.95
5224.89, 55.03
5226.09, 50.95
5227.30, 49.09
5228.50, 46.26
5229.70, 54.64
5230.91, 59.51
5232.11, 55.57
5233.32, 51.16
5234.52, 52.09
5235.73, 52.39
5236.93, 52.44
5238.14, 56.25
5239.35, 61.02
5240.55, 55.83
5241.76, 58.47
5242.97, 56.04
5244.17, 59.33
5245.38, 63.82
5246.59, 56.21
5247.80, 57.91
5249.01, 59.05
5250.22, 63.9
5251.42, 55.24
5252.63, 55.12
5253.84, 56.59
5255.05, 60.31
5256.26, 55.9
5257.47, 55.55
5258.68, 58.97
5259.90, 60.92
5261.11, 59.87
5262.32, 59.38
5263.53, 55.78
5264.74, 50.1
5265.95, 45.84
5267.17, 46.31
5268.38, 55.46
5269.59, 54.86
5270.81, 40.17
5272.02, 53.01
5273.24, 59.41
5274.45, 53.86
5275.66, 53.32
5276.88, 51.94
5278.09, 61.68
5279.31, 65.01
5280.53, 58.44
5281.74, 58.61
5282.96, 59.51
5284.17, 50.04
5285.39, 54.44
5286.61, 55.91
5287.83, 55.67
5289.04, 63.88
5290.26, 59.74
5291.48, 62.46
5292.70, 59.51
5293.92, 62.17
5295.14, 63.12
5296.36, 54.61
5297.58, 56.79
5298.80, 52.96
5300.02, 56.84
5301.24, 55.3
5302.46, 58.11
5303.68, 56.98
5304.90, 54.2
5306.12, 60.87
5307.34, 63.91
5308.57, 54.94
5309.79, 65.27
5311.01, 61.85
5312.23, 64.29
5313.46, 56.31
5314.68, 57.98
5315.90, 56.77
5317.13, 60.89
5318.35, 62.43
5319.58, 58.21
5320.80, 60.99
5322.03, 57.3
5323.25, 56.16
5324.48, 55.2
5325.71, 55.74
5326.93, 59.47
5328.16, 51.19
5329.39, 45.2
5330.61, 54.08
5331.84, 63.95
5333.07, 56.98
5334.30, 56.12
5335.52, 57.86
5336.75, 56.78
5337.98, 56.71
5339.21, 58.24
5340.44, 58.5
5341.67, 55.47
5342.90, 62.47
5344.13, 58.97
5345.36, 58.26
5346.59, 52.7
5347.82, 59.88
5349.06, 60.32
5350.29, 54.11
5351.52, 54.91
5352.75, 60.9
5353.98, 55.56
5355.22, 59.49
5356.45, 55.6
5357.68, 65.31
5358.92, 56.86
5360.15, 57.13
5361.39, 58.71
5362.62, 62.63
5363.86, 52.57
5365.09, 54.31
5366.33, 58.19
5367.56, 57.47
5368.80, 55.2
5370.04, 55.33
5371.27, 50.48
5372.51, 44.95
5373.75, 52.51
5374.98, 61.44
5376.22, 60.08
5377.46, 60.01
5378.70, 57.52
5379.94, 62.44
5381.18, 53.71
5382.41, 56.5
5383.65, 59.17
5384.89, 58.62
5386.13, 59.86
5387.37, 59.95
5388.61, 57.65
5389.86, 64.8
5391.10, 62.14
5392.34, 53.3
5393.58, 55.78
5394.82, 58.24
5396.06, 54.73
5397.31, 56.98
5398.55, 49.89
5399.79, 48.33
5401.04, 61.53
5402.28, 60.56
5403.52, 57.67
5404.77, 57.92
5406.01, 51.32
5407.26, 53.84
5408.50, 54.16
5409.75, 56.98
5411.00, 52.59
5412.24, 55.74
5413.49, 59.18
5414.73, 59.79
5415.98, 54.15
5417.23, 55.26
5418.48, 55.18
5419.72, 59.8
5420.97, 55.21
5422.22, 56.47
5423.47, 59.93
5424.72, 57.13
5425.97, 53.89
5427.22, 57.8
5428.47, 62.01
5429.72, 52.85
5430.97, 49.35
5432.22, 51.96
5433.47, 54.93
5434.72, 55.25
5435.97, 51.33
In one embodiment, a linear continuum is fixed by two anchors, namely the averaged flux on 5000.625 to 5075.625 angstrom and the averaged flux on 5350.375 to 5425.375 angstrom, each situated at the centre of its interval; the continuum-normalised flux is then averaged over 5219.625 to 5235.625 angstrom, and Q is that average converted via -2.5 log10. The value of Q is 0.050 mag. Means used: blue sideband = 57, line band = 54.3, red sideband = 56.9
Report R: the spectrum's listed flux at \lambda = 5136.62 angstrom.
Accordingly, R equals 58.27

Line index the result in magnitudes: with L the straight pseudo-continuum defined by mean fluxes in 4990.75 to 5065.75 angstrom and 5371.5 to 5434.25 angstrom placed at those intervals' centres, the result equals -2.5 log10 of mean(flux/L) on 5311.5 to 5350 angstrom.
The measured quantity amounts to -0.019 mag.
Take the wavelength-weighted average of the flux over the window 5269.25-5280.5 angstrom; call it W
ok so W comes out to 55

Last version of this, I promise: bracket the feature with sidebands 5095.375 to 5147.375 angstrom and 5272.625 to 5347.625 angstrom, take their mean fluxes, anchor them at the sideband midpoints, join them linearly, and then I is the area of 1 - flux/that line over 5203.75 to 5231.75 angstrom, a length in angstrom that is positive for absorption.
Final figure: 1.4 angstrom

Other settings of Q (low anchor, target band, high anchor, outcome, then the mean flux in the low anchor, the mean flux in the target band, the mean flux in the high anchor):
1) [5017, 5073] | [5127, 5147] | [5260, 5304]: 0.014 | 57.2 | 56.1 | 56.2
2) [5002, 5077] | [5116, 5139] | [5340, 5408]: 0.006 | 57.1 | 56.8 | 57.1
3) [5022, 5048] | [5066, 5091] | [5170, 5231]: -0.038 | 56.7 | 57.5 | 52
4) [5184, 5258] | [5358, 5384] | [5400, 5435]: -0.017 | 54.6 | 56.6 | 56.1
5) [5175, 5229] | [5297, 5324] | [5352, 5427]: -0.063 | 53.1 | 58.6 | 56.9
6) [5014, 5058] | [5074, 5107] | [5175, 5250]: -0.047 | 56.3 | 58.1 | 54.1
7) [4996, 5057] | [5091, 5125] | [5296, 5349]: -0.018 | 56.5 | 57.8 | 57.7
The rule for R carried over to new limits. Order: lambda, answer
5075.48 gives 62.03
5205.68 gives 54.97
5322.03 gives 57.3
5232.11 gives 55.57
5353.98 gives 55.56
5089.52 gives 57.28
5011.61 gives 58.73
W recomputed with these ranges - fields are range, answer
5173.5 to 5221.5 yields 52.5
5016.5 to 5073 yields 57.2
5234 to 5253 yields 57.2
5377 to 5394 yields 58.7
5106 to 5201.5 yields 53.6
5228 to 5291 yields 56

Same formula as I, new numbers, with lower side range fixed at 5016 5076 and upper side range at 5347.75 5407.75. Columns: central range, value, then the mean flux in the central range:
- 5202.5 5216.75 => 0.56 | 54.9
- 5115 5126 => -0.09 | 57.6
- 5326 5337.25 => 0.26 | 55.8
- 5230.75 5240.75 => 0.38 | 54.9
